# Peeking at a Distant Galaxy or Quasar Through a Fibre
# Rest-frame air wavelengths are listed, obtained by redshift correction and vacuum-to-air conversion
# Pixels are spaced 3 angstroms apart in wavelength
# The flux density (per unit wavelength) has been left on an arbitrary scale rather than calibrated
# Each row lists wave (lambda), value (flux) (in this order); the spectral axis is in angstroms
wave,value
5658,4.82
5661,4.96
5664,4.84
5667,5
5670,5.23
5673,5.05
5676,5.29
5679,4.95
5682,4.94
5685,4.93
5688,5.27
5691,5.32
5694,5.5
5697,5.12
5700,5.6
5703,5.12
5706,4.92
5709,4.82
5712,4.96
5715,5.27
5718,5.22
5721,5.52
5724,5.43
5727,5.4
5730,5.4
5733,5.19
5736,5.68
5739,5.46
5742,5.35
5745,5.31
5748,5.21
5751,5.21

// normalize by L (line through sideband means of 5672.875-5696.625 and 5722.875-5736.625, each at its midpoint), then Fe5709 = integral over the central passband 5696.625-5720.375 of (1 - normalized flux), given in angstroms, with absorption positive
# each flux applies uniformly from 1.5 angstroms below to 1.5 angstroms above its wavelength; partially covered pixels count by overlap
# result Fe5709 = 0.6 angstroms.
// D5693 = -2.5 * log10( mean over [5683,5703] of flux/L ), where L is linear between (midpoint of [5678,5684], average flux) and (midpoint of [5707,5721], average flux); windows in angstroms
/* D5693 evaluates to -0.06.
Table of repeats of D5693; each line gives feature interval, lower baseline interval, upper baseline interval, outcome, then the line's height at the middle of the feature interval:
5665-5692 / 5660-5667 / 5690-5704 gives 0.00 mag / 5.11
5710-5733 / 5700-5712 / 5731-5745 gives -0.02 mag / 5.22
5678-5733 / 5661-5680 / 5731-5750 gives 0.00 mag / 5.21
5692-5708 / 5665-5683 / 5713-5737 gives 0.00 mag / 5.23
